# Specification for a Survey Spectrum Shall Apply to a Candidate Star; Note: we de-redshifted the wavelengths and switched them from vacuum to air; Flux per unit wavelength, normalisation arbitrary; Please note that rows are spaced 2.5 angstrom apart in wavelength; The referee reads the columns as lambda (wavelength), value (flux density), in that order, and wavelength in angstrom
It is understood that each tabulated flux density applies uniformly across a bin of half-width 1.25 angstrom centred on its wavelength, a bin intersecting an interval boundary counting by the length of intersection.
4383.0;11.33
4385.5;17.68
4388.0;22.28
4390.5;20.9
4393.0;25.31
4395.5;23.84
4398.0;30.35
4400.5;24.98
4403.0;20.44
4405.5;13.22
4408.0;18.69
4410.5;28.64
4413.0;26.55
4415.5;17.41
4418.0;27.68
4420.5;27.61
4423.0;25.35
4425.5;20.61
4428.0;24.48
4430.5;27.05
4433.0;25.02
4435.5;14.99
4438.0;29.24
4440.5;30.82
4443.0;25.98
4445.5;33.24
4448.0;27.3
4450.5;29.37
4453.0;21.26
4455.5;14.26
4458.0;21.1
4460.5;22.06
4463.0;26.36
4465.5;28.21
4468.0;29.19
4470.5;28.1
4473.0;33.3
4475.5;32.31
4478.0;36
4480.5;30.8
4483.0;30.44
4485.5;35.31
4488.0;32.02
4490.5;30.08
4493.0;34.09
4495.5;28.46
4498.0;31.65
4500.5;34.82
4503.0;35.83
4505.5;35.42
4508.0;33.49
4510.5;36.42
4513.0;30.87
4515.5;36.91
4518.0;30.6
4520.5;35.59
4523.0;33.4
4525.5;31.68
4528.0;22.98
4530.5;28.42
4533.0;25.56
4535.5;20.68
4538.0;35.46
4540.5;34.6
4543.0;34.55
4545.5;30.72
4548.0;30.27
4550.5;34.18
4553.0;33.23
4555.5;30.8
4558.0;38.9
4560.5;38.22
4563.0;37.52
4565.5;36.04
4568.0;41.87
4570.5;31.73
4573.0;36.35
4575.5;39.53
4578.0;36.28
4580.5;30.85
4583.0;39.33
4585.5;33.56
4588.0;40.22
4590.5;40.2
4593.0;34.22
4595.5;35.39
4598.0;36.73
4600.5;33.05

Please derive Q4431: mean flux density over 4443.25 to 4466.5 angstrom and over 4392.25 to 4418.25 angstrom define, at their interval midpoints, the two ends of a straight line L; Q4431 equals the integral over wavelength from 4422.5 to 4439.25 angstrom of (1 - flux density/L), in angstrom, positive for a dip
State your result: 0.2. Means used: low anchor 23.2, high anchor 24.8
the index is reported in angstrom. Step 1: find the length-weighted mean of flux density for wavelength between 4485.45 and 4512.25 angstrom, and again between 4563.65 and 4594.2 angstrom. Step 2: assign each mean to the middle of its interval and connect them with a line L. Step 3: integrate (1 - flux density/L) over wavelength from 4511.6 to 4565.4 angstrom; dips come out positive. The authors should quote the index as 4.23 angstrom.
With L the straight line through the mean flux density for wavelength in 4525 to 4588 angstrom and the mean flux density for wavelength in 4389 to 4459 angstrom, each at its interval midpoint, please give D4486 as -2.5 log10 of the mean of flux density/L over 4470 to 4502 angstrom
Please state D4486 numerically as -0.13 mag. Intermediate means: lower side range 24.1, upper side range 33.5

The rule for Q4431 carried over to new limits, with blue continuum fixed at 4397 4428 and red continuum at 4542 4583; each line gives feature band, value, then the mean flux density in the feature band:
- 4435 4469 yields 1.4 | 25.4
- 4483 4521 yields -3.5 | 33.3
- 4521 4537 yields 2.4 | 27.6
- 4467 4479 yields -1.5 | 31.7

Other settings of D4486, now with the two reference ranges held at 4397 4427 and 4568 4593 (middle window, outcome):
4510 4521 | -0.08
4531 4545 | 0.11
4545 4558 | 0.06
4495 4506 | -0.10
